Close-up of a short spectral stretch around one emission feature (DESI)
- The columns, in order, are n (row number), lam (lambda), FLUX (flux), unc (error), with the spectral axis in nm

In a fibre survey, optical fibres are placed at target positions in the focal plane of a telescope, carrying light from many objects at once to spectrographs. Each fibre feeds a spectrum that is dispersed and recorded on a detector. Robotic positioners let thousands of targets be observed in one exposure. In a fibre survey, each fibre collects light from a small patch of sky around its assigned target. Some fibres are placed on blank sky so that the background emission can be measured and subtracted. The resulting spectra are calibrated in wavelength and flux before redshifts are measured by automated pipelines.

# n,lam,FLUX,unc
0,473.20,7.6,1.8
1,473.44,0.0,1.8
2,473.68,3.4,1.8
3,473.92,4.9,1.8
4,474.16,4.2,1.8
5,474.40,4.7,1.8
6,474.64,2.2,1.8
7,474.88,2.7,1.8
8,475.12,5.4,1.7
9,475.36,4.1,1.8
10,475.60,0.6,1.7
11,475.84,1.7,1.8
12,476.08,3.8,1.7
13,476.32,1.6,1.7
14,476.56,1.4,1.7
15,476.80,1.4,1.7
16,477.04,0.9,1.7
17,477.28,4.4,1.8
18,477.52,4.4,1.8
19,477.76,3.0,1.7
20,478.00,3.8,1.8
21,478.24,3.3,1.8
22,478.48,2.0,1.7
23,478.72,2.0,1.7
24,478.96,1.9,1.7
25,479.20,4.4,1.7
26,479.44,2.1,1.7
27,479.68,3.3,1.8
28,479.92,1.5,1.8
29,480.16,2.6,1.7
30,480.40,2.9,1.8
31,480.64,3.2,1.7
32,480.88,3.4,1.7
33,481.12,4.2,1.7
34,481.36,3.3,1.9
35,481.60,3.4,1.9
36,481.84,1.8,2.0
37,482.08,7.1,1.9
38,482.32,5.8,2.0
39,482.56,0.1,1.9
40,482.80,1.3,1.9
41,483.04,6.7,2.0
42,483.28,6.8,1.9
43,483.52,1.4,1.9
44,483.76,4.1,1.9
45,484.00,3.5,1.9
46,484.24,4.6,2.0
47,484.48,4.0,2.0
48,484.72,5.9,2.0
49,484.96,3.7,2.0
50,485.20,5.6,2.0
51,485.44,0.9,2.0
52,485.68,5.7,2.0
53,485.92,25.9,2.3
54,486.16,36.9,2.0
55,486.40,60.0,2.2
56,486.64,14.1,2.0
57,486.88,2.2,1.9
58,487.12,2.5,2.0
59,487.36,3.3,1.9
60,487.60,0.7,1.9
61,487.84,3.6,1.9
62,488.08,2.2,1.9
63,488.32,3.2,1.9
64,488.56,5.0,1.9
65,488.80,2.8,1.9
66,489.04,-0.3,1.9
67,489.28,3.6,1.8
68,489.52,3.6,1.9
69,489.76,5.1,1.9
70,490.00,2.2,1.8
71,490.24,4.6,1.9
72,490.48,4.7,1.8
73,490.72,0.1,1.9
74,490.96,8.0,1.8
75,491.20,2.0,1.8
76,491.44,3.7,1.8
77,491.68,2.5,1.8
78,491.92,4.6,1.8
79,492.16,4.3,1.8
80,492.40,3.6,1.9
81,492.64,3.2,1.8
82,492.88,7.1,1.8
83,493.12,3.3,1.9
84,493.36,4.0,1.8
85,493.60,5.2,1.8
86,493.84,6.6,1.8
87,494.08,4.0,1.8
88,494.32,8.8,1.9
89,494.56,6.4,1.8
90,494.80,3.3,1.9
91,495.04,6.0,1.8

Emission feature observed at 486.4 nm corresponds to [O II] 3727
